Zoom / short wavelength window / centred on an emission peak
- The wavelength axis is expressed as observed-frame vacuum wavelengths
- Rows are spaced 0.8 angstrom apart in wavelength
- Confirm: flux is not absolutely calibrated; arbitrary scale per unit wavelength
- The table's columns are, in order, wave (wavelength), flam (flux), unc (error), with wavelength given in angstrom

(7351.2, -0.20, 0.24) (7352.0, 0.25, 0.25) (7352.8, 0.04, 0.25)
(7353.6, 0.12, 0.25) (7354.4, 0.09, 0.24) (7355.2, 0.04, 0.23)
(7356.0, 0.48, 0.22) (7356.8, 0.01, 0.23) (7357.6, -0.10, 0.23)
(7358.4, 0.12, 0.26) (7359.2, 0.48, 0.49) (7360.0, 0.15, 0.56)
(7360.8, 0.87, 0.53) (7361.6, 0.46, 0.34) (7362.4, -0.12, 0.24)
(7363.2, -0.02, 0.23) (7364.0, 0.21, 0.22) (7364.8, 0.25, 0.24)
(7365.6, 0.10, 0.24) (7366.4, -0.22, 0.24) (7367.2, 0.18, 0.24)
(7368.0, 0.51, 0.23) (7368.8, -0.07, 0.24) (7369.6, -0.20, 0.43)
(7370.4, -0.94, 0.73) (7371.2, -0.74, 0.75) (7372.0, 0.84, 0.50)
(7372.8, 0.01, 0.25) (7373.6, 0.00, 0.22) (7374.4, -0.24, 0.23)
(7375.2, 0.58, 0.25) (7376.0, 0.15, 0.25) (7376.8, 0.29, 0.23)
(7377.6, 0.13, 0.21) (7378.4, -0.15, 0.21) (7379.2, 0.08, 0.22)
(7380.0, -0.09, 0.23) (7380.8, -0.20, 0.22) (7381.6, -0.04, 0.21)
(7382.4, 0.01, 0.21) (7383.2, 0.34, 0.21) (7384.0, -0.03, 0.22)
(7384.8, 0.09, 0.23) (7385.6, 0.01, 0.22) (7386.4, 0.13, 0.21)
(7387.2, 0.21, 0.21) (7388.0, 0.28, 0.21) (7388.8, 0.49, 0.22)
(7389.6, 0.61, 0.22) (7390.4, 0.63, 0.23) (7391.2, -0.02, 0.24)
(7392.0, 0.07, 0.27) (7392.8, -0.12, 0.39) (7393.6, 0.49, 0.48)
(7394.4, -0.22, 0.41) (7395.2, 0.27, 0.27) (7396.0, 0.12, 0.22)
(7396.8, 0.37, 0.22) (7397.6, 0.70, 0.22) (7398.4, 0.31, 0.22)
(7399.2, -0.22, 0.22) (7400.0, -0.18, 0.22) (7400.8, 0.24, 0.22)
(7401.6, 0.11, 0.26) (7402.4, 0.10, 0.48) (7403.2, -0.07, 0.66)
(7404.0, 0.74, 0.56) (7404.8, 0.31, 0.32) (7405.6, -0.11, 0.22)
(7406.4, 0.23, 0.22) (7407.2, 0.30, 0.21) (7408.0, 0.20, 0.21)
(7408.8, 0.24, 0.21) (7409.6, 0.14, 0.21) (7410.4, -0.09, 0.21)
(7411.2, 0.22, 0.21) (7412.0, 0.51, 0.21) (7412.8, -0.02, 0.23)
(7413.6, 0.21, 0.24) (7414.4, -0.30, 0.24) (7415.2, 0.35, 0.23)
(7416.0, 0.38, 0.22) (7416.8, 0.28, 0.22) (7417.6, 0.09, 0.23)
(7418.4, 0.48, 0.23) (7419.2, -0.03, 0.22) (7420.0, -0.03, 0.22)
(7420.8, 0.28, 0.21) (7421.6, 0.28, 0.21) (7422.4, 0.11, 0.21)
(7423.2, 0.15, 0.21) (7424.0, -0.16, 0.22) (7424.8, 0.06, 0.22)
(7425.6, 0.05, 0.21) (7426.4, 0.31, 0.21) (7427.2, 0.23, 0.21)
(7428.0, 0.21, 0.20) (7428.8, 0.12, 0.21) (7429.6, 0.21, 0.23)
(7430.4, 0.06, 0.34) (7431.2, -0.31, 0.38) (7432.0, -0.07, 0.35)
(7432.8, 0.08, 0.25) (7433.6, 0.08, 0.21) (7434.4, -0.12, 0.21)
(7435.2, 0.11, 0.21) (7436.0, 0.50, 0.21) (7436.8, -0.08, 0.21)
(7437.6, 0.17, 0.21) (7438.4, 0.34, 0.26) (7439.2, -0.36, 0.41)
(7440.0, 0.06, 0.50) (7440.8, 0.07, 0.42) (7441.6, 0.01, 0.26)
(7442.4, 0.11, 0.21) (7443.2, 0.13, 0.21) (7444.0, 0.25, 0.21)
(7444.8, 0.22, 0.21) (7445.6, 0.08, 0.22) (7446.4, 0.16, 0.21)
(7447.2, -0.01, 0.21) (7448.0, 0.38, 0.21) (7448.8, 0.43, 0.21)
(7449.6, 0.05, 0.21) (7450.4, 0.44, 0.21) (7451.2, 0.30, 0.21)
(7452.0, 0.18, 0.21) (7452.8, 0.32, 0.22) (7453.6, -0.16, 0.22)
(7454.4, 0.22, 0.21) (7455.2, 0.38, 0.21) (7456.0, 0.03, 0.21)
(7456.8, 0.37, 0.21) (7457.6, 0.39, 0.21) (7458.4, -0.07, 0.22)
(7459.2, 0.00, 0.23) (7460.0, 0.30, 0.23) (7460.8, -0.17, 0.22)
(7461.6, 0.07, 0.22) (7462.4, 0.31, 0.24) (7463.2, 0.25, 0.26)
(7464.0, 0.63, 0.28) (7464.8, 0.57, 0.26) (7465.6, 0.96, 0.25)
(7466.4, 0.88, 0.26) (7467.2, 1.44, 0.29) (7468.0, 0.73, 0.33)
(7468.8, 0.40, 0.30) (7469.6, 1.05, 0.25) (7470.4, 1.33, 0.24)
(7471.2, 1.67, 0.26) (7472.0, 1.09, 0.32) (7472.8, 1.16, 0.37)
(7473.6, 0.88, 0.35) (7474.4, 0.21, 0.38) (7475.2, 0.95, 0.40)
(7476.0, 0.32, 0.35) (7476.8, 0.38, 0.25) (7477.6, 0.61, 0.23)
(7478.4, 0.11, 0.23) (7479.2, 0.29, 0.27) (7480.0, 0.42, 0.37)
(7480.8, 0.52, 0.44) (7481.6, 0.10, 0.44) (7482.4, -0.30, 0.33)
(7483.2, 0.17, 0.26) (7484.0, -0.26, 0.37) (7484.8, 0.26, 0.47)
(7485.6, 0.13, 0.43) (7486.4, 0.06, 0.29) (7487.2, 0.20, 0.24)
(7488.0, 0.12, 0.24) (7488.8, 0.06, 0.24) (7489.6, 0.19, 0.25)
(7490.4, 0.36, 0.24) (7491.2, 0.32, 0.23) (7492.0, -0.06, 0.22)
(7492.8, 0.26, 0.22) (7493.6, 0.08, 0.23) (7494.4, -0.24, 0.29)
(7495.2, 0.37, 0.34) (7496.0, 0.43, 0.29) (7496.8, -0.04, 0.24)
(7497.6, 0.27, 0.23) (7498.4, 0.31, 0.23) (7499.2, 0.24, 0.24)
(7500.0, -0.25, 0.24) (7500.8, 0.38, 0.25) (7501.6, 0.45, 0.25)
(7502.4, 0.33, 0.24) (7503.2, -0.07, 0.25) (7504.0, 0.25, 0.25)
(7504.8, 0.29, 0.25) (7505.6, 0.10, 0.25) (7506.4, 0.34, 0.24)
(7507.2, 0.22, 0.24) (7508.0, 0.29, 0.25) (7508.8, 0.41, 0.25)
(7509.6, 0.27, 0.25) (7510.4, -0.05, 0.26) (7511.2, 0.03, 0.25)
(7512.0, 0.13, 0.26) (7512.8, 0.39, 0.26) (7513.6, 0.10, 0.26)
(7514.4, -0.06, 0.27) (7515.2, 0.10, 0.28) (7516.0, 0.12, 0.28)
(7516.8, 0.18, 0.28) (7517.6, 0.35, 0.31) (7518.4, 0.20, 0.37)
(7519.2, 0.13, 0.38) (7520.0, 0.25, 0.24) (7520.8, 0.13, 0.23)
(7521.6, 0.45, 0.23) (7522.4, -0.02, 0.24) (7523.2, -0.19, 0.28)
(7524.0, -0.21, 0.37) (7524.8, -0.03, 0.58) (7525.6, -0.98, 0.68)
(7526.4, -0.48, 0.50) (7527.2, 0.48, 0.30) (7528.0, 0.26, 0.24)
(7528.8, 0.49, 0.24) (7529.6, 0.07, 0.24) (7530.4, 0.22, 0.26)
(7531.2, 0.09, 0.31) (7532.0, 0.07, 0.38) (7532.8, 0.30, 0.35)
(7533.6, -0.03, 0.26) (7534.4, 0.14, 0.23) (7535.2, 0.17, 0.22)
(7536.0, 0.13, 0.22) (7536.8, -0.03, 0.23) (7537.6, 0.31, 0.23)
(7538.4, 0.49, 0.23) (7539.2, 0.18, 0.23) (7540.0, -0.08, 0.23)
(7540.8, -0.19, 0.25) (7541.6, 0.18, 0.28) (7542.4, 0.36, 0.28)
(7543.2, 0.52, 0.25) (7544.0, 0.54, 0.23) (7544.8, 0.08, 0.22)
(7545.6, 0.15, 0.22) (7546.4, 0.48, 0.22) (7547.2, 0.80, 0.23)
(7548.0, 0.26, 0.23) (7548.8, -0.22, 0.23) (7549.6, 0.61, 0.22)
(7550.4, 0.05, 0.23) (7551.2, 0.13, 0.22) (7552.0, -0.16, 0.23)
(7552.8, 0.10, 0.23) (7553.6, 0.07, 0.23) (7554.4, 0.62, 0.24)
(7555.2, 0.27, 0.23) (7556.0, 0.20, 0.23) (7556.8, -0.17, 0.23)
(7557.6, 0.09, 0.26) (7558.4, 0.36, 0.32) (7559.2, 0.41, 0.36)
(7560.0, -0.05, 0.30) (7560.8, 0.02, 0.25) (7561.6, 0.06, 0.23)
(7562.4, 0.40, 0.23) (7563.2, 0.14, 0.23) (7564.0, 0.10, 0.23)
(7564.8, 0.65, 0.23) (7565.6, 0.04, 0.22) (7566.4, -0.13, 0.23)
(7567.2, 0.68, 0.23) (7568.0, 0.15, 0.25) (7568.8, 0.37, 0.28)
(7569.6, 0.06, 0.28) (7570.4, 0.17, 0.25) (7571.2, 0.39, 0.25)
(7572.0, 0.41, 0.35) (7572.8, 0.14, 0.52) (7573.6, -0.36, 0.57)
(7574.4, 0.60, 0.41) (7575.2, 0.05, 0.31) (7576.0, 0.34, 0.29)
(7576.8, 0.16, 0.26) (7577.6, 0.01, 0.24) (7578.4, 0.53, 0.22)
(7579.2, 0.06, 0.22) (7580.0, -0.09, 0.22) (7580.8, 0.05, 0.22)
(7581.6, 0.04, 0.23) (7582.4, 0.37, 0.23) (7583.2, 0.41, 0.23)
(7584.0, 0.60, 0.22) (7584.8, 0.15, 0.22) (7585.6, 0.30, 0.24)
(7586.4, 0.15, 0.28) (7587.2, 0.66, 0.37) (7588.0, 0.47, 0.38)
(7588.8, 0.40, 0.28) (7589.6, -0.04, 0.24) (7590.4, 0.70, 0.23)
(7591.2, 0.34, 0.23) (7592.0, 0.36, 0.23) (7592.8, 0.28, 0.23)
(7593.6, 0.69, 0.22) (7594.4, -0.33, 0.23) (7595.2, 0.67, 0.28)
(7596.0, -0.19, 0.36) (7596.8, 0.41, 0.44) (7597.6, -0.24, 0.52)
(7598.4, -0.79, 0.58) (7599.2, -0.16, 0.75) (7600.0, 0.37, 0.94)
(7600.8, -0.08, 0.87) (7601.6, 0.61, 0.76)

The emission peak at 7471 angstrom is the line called [O II]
